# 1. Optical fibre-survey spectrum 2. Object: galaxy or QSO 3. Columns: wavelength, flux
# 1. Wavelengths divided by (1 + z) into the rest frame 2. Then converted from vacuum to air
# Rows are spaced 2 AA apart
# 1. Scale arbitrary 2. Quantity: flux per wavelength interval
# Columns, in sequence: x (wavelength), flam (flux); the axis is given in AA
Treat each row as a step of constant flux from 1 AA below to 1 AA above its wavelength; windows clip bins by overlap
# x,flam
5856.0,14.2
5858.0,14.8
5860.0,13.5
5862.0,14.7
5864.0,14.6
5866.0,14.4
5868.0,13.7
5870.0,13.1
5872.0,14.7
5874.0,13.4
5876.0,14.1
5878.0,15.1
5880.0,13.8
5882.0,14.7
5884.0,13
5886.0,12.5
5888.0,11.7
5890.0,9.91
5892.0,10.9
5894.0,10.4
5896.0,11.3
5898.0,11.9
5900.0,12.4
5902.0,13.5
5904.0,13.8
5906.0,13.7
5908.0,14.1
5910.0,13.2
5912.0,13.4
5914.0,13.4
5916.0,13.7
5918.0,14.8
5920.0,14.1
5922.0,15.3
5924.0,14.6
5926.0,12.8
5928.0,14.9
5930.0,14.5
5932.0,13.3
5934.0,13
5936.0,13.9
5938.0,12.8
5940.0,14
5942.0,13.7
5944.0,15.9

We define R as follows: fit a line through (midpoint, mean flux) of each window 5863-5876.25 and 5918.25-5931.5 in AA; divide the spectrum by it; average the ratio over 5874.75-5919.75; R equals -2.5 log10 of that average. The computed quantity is 0.09 mag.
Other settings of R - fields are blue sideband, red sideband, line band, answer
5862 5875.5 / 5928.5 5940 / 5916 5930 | -0.05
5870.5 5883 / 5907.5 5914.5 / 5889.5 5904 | 0.18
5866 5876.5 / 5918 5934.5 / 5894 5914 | 0.09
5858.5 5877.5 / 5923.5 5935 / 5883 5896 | 0.22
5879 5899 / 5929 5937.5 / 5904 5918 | -0.07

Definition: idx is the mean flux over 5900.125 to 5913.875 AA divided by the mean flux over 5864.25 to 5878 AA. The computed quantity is 0.96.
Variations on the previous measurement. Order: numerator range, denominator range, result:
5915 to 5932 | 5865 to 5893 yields 1.08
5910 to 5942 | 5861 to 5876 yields 0.98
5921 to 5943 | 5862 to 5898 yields 1.07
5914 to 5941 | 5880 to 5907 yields 1.13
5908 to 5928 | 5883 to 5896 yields 1.23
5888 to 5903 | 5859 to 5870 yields 0.82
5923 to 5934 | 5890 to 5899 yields 1.27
